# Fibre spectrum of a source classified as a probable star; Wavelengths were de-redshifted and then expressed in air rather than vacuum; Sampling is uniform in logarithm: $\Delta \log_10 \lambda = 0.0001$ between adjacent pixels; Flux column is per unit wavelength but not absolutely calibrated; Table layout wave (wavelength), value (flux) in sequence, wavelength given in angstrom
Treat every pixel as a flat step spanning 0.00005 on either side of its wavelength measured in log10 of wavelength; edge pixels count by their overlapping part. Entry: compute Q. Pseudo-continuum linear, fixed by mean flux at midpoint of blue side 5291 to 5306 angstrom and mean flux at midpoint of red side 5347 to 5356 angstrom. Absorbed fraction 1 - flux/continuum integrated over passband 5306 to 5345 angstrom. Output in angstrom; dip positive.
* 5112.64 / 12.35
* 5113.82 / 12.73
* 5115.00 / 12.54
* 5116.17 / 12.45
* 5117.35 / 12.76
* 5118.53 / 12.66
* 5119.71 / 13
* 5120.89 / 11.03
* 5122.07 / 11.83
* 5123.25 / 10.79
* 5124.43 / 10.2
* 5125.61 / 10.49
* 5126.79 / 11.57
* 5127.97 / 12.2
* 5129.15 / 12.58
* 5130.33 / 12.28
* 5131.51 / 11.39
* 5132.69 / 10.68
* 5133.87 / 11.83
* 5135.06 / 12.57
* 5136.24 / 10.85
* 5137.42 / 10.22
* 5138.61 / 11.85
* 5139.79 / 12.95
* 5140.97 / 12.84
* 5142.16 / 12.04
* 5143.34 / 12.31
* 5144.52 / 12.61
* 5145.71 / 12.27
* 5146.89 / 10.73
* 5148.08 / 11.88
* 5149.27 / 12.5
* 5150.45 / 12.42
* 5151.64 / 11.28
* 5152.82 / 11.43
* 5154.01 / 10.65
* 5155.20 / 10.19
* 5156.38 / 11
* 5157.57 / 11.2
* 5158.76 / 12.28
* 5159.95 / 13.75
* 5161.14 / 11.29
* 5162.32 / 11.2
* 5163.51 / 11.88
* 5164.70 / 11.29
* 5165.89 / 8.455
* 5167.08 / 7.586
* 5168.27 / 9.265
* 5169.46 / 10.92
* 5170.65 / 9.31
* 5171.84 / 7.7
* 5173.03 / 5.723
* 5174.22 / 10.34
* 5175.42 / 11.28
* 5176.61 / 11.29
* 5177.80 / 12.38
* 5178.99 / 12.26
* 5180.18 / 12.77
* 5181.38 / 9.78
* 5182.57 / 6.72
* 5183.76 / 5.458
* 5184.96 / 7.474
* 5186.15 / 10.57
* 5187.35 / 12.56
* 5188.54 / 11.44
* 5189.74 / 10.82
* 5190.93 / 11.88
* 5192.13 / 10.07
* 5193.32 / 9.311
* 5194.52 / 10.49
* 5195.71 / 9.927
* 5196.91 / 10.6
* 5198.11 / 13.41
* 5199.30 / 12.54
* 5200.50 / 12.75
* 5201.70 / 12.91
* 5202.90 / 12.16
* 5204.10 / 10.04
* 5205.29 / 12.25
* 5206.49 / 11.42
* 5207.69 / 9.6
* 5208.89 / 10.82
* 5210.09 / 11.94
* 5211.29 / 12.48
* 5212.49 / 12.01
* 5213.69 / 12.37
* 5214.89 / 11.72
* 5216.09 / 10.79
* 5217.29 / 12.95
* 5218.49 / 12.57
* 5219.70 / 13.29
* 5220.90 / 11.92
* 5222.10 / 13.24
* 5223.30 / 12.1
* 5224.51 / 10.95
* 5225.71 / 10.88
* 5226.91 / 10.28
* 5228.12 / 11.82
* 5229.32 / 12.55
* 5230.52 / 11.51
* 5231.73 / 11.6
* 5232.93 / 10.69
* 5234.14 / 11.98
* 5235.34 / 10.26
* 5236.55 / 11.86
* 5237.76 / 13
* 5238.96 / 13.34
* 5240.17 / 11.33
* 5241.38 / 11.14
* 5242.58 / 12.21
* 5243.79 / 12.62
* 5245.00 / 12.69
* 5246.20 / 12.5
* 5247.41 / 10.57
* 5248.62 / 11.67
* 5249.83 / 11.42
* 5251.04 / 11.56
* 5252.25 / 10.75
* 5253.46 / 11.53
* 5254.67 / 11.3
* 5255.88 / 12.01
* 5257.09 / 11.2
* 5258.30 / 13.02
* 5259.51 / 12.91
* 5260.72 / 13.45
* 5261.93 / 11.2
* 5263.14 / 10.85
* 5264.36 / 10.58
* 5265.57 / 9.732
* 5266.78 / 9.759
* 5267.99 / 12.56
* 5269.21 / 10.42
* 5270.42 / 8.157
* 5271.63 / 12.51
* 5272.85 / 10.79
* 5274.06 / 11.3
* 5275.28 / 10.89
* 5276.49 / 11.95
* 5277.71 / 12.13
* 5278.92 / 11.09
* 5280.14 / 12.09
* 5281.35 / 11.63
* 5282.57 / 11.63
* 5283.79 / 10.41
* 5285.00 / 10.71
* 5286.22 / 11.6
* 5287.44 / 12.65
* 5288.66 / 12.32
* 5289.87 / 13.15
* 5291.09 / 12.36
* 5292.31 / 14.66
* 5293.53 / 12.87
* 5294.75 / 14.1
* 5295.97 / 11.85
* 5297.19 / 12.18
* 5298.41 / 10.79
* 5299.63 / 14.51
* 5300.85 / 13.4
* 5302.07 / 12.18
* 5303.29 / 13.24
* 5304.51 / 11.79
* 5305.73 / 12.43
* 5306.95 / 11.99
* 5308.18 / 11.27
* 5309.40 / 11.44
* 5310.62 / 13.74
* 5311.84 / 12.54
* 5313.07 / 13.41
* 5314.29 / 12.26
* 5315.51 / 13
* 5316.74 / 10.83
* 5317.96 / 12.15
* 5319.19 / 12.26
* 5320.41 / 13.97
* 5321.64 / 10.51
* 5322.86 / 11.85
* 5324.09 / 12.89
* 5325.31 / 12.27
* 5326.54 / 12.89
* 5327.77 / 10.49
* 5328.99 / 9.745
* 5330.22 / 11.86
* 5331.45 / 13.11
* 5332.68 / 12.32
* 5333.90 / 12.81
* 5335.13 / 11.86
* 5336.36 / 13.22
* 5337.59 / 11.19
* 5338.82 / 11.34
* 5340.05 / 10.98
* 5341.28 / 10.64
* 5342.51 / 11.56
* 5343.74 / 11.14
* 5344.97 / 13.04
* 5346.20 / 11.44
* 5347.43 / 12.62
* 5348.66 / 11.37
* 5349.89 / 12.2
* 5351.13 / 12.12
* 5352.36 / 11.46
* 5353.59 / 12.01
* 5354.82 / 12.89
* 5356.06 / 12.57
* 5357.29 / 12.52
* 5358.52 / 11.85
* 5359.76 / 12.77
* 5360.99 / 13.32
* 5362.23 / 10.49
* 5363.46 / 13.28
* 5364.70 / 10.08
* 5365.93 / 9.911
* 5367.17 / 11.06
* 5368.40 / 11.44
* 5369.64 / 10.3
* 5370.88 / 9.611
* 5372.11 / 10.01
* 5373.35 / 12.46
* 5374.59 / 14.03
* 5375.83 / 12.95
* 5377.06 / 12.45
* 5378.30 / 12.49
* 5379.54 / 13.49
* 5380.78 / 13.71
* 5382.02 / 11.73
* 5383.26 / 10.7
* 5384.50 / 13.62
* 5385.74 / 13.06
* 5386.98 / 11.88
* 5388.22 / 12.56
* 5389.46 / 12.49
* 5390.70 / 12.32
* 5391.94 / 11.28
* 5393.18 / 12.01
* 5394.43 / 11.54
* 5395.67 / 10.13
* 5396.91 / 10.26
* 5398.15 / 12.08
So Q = 1.4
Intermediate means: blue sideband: 12.8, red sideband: 12.1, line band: 12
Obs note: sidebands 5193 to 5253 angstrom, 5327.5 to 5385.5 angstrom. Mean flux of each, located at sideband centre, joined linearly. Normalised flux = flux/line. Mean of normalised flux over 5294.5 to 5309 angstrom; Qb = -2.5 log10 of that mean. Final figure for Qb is -0.05 mag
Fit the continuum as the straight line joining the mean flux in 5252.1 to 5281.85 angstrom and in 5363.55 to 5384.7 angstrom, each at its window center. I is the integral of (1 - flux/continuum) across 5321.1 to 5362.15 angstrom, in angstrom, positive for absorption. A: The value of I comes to -1.1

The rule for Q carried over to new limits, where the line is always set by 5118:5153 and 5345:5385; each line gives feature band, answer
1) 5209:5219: -0.2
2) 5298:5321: -1.1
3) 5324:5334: 0.0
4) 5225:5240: 0.3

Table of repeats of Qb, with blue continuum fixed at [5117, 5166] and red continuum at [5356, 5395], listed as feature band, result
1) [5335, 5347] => 0.028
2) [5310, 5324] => -0.046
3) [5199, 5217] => 0.003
